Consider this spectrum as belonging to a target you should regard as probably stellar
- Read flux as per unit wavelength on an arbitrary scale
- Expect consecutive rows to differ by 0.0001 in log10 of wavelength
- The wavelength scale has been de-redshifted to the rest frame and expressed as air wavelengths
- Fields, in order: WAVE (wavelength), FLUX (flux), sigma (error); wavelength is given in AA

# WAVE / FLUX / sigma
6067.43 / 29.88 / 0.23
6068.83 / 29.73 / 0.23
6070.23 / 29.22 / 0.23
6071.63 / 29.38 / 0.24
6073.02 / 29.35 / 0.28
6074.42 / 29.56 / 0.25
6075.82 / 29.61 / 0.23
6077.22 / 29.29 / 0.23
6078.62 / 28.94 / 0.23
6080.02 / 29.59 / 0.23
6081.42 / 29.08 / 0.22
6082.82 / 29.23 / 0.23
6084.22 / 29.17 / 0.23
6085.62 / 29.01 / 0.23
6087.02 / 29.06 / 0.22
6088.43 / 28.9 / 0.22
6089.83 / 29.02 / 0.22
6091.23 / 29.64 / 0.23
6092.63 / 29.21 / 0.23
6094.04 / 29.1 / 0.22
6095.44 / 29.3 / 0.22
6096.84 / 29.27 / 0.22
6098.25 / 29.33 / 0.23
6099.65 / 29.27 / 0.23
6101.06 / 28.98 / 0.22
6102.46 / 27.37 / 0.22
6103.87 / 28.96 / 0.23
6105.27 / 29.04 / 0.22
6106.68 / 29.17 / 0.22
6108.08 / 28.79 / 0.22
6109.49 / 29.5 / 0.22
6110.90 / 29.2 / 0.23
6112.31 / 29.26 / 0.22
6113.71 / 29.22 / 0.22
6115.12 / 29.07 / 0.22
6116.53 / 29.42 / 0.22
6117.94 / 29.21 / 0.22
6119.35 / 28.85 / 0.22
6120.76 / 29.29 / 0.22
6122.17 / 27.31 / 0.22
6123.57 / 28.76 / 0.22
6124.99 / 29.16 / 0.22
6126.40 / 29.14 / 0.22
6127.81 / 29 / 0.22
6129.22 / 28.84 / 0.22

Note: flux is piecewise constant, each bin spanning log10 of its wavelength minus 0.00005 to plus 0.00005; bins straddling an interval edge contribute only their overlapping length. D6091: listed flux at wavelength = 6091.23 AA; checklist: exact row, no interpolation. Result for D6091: 29.64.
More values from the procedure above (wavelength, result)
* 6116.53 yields 29.42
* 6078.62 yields 28.94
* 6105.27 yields 29.04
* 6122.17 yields 27.31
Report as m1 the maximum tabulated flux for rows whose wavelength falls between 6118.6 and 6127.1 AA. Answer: 29.29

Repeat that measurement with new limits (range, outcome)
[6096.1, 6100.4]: 29.33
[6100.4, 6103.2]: 28.98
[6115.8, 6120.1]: 29.42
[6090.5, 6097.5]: 29.64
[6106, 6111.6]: 29.5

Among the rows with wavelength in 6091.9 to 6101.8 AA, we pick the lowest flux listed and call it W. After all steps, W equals 28.98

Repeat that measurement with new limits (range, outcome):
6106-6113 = 28.79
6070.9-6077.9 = 29.29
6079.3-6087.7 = 29.01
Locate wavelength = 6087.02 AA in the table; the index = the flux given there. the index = 29.06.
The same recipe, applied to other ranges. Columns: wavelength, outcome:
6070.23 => 29.22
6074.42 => 29.56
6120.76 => 29.29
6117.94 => 29.21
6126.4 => 29.14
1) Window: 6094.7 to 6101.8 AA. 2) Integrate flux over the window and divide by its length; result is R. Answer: 29.2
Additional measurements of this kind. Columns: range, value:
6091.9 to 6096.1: 29.2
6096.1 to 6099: 29.3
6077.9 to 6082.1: 29.2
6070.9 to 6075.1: 29.5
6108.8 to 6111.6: 29.3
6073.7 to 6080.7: 29.4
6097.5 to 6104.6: 28.8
